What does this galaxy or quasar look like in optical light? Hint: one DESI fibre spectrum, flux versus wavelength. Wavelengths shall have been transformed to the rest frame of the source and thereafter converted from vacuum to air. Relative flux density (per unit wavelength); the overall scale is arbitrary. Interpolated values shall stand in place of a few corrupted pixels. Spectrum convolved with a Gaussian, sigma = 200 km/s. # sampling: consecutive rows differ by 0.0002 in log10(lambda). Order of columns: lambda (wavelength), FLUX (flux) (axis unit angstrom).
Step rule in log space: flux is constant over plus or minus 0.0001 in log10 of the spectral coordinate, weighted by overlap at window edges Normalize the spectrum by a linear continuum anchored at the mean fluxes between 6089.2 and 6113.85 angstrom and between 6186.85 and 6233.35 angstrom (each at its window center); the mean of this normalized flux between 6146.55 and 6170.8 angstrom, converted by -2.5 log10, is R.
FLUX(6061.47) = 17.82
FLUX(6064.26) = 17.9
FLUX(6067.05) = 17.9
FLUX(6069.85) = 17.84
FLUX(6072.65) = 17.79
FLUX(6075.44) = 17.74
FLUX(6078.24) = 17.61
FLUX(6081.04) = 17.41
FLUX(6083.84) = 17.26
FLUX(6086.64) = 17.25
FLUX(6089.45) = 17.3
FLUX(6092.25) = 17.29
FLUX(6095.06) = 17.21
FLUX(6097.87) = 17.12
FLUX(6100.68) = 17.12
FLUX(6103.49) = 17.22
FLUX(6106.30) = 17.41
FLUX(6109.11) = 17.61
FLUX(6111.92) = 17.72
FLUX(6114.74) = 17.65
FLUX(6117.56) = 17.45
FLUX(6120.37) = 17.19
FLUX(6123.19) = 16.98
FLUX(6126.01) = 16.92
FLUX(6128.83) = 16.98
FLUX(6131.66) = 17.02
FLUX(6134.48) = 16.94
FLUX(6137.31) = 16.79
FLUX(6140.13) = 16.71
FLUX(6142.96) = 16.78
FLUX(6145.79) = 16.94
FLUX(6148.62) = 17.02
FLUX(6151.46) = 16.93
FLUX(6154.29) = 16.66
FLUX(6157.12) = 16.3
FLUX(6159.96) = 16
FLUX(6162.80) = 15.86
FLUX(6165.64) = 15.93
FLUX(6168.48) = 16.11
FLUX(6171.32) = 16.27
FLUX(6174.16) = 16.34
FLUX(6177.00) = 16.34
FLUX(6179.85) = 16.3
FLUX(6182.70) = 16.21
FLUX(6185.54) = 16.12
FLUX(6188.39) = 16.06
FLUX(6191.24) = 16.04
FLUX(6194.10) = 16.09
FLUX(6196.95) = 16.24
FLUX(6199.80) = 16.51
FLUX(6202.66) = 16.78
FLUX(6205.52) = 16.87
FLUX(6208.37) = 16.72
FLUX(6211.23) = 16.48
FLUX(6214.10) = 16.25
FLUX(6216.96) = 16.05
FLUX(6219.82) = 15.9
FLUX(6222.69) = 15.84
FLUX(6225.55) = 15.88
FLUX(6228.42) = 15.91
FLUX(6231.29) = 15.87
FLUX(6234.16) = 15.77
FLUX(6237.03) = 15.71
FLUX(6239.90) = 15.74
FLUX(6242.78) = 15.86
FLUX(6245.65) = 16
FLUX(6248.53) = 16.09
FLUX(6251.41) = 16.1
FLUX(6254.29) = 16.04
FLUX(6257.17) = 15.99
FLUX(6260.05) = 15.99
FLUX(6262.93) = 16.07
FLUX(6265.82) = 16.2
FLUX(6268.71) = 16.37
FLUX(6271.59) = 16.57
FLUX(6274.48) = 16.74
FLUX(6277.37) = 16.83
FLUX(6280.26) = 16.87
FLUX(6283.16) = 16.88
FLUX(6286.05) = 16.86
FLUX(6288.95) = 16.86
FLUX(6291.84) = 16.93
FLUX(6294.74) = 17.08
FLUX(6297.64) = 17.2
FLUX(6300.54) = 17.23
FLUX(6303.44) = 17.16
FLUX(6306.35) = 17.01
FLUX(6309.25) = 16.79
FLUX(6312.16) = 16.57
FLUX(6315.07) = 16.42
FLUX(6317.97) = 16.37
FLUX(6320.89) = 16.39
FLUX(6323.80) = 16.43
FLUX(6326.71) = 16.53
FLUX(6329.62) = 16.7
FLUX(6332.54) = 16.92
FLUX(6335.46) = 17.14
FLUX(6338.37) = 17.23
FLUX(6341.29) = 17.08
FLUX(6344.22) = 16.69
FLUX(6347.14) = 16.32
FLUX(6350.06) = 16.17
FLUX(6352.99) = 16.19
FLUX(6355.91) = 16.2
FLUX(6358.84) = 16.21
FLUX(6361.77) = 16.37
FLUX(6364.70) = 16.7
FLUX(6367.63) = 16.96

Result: 0.03 mag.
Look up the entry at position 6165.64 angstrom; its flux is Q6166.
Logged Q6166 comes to 15.93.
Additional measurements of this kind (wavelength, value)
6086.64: 17.25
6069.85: 17.84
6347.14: 16.32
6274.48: 16.74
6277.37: 16.83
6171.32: 16.27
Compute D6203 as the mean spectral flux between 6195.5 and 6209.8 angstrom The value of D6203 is 16.6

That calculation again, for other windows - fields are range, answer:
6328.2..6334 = 16.8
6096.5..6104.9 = 17.2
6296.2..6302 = 17.2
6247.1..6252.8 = 16.1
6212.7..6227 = 16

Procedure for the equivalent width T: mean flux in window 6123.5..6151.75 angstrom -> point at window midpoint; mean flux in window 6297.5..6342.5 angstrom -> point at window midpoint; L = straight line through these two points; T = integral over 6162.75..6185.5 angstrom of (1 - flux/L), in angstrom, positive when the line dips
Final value 0.9 angstrom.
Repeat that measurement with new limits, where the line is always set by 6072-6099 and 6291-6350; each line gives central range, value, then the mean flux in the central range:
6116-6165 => 1.34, 16.8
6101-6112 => -0.06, 17.4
